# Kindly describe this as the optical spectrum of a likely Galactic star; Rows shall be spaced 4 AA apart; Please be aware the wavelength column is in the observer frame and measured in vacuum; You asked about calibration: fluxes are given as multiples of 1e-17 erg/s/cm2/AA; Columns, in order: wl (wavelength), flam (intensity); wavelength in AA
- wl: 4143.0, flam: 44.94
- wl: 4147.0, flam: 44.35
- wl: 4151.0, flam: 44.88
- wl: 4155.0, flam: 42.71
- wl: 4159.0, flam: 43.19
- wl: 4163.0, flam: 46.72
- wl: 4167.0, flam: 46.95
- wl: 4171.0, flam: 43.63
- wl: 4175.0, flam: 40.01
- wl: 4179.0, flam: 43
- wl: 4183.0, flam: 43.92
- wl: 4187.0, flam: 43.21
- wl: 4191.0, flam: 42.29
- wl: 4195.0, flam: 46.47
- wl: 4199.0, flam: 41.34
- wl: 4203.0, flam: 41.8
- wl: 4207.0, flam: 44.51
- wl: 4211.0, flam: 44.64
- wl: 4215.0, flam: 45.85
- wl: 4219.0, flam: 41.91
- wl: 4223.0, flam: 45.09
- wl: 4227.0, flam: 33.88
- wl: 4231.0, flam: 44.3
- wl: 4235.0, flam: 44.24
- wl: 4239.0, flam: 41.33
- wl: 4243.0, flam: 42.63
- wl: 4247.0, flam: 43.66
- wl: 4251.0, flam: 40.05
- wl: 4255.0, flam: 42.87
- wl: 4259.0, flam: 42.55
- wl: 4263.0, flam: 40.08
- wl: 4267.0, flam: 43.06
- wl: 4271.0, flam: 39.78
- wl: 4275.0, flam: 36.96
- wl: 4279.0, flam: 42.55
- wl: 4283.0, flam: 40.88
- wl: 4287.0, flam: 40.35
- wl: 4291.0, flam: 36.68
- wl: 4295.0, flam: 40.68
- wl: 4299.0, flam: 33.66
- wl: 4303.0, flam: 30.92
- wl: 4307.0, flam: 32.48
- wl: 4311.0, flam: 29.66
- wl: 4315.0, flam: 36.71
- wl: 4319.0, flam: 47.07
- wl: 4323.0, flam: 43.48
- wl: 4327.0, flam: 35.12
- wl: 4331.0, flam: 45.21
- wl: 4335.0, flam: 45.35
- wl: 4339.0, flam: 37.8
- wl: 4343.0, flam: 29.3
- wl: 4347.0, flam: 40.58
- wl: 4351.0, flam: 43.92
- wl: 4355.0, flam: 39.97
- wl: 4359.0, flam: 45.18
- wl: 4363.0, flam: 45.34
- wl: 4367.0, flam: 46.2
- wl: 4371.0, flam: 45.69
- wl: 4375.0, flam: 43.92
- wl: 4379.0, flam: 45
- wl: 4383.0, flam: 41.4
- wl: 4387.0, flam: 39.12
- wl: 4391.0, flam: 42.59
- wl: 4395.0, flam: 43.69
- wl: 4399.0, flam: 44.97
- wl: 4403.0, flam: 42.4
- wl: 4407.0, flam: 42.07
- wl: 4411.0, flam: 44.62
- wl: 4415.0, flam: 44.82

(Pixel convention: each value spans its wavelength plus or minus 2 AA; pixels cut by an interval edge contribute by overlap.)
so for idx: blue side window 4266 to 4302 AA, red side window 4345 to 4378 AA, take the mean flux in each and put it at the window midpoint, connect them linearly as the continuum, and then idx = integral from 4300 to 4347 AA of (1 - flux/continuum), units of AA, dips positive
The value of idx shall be 4.5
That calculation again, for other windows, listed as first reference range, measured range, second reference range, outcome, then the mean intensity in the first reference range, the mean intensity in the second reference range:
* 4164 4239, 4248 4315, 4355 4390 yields 7.8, 43.2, 43.7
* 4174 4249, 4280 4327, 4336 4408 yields 5.5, 42.9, 42.2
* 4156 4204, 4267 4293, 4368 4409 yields 2.1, 43.6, 43.2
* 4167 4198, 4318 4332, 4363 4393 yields 0.4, 43.4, 43.5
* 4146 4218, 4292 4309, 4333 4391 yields 3.2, 43.8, 42.1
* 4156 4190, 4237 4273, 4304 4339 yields -0.5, 43.8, 39.1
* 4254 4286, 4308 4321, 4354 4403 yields 1.4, 41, 43.6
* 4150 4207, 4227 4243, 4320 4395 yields 0.4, 43.6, 42.1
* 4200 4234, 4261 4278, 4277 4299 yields 0.1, 42.8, 39.6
